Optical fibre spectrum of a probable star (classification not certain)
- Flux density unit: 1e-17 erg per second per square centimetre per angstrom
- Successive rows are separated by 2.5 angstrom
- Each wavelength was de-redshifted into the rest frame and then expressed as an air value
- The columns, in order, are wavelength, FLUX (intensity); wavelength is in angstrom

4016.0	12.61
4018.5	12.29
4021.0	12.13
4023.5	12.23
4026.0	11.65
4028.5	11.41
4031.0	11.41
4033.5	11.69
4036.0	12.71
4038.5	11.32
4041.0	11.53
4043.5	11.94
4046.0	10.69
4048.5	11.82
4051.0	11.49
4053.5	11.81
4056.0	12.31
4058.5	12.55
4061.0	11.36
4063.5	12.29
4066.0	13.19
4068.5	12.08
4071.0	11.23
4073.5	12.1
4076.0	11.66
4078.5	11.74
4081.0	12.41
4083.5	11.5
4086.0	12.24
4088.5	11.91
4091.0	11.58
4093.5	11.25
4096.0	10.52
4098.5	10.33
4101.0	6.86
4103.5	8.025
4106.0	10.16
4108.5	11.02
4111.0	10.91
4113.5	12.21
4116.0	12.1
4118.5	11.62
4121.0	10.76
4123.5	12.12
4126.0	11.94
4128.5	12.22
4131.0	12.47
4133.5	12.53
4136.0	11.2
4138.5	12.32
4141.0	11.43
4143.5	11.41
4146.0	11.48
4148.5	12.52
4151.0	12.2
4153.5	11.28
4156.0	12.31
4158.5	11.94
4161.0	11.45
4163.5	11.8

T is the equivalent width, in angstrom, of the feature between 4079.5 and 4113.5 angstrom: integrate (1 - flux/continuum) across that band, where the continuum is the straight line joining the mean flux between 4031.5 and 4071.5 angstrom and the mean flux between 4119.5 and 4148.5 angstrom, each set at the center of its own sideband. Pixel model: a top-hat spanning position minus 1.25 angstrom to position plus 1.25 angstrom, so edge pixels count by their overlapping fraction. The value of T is 3.22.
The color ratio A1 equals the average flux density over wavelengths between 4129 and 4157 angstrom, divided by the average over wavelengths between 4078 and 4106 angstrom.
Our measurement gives 1.1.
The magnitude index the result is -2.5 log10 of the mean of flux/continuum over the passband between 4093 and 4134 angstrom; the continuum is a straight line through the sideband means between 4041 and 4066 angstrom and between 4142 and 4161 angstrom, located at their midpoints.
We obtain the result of 0.08 mag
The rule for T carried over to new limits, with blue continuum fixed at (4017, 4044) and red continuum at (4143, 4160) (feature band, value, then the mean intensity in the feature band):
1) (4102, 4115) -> 1.6 angstrom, 10.4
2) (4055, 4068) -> -0.5 angstrom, 12.3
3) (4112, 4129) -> 0.1 angstrom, 11.8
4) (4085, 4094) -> 0.1 angstrom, 11.8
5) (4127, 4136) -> -0.3 angstrom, 12.2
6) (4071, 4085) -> 0.0 angstrom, 11.8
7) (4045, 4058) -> 0.2 angstrom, 11.7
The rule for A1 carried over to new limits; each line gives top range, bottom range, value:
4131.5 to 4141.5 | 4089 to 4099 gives 1.08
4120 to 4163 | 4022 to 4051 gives 1.02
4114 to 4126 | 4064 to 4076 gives 0.97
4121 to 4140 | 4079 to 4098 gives 1.04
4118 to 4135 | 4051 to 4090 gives 1.00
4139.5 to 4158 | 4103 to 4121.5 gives 1.08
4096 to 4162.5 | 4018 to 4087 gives 0.95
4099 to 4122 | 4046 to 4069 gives 0.87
